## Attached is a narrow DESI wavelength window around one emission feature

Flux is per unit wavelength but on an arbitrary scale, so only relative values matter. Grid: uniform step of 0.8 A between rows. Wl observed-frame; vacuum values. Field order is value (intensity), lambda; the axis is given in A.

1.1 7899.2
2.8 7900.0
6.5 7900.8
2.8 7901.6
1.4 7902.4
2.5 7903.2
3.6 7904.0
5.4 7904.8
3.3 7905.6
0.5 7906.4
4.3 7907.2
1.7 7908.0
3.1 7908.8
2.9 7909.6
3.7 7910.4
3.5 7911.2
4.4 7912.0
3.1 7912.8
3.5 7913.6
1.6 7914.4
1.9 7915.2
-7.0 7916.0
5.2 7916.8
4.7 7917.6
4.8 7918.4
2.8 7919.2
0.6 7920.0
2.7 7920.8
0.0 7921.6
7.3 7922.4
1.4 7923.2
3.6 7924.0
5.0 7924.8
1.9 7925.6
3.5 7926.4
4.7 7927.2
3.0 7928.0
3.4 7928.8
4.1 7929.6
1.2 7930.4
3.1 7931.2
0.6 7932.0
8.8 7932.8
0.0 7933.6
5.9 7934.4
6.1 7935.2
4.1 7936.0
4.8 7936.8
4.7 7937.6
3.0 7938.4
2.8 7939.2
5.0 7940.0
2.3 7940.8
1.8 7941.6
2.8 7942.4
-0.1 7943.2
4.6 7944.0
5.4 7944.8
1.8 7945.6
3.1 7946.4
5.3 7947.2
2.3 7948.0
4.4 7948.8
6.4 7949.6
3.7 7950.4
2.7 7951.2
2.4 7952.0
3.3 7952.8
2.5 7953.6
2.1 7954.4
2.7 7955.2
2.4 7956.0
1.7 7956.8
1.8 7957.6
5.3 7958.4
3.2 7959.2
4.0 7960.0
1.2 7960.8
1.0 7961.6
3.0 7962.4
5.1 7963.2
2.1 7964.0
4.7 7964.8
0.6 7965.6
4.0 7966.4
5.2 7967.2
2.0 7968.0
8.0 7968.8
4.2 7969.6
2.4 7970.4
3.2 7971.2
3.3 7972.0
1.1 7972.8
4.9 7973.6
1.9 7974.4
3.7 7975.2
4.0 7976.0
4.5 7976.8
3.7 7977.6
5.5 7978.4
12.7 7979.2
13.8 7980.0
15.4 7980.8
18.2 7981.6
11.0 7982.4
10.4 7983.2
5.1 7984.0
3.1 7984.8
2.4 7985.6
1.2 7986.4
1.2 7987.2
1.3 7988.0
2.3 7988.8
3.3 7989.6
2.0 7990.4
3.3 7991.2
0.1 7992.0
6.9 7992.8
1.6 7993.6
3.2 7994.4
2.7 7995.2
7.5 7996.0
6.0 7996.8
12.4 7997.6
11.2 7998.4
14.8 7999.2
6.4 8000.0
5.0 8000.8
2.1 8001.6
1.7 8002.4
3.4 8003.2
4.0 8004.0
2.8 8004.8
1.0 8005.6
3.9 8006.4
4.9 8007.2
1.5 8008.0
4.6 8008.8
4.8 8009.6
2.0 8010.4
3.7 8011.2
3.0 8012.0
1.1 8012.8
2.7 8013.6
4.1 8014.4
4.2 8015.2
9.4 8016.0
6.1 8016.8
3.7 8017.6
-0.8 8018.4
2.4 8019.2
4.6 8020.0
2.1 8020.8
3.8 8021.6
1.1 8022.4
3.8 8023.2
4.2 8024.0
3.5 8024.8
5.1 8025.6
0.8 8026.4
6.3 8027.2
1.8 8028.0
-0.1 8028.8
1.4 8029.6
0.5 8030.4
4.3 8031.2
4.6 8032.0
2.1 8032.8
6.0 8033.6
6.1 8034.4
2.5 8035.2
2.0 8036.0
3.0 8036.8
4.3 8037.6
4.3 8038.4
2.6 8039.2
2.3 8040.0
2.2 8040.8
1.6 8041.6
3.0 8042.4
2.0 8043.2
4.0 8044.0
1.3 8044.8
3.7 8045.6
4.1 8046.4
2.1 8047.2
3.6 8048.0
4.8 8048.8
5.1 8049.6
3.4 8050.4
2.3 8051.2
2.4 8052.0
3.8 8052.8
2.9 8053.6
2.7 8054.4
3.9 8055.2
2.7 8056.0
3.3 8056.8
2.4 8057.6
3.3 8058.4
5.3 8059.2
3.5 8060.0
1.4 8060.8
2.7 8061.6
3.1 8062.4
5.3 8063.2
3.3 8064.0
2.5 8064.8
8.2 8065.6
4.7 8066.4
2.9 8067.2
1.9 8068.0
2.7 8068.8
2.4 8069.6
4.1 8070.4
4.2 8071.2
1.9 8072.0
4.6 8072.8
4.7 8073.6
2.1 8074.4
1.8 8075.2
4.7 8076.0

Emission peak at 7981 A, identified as [S II] 6716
